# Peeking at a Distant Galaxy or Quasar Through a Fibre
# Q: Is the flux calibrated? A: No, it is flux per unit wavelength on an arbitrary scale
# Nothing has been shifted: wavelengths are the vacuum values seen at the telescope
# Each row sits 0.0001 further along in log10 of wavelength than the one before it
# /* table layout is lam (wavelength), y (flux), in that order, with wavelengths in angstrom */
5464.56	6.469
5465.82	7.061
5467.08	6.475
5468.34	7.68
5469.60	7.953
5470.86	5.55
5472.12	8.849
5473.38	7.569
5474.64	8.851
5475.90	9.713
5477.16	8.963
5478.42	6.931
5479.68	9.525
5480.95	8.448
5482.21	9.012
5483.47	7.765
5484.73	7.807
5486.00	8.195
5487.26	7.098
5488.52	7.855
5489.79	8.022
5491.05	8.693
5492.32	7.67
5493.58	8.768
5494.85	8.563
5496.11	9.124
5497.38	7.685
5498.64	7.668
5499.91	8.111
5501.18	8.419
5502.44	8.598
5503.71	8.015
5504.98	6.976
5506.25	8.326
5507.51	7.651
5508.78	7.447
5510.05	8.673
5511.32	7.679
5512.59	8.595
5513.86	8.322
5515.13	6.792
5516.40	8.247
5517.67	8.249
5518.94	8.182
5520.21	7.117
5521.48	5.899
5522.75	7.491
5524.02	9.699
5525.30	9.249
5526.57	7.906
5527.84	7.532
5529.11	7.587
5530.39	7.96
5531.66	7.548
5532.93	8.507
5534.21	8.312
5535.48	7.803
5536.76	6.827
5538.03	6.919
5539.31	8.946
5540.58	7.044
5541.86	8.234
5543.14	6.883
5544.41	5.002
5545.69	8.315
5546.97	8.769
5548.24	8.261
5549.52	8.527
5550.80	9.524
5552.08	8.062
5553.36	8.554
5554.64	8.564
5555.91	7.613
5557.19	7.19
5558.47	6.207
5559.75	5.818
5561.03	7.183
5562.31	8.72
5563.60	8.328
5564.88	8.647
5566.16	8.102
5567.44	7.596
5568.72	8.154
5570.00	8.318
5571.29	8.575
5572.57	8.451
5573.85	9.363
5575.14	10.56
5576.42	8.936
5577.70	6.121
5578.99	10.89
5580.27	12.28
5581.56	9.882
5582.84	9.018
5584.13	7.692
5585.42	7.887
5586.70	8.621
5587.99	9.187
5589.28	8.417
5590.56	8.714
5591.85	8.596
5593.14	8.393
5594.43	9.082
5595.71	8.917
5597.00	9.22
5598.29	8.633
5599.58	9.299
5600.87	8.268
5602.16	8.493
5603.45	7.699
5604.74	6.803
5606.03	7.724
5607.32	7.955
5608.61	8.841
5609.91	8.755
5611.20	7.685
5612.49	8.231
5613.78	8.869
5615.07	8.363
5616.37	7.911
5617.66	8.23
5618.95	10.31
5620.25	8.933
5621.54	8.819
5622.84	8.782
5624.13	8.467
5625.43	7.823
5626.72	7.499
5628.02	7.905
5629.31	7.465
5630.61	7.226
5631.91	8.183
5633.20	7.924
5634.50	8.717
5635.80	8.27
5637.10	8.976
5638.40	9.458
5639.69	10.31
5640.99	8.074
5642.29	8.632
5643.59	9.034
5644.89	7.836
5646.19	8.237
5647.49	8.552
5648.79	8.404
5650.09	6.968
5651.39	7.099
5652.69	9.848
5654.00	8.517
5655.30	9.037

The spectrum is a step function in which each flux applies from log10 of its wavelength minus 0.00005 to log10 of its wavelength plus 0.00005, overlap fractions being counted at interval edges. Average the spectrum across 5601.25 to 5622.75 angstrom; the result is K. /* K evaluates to 8.36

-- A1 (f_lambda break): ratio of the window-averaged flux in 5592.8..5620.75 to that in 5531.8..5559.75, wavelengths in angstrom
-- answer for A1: 1.09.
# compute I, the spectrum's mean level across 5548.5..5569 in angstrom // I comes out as 7.93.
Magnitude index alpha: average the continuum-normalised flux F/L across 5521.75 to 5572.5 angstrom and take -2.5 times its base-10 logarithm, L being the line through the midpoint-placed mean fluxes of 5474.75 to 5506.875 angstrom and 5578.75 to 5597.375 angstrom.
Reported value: 0.11 mag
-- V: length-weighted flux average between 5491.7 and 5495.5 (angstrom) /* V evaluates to 8.35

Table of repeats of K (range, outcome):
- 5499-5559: 7.88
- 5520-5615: 8.24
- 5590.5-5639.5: 8.42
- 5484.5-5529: 8.01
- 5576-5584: 9.42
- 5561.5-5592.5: 8.78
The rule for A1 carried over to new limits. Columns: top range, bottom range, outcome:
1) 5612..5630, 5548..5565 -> 1.06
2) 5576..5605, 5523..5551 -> 1.10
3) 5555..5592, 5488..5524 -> 1.06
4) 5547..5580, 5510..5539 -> 1.06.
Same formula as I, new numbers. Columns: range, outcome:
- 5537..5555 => 7.94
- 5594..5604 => 8.71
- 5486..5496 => 8.16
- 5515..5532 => 7.86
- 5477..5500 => 8.19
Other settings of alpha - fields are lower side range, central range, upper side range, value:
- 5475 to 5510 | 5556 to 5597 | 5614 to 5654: -0.024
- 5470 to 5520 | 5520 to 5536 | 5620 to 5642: 0.035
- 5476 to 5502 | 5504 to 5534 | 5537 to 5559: 0.015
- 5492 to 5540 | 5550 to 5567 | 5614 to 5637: 0.030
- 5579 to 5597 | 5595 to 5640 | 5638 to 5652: 0.038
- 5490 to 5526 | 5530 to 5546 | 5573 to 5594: 0.123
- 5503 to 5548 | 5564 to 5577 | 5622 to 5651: -0.087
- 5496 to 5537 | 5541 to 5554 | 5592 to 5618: 0.014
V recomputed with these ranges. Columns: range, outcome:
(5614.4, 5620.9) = 8.75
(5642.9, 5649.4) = 8.41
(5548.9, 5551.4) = 9.01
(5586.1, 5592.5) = 8.7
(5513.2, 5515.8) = 7.57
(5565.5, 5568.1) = 7.87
